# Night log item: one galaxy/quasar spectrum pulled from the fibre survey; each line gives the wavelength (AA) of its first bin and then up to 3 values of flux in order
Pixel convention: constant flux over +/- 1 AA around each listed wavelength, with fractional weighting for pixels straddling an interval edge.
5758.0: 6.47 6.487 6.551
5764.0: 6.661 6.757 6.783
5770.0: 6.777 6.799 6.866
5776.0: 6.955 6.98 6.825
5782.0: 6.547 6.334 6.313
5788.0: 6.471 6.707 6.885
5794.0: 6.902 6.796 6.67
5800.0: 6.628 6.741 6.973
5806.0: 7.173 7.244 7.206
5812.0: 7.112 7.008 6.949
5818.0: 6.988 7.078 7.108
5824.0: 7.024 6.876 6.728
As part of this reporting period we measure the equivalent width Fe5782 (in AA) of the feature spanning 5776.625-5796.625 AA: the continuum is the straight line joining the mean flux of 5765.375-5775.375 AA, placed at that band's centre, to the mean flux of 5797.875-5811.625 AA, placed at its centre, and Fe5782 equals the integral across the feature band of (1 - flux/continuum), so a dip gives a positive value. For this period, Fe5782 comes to 0.59 AA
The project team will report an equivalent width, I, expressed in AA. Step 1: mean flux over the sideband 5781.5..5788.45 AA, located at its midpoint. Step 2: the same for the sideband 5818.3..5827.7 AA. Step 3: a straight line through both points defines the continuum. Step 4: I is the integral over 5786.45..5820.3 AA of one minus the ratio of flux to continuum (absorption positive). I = -1.1 AA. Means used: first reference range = 6.4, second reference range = 7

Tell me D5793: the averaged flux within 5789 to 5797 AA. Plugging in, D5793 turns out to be 6.82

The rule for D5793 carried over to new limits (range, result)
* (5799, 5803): 6.68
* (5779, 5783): 6.69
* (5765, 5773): 6.78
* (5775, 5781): 6.92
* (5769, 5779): 6.88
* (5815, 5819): 6.97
